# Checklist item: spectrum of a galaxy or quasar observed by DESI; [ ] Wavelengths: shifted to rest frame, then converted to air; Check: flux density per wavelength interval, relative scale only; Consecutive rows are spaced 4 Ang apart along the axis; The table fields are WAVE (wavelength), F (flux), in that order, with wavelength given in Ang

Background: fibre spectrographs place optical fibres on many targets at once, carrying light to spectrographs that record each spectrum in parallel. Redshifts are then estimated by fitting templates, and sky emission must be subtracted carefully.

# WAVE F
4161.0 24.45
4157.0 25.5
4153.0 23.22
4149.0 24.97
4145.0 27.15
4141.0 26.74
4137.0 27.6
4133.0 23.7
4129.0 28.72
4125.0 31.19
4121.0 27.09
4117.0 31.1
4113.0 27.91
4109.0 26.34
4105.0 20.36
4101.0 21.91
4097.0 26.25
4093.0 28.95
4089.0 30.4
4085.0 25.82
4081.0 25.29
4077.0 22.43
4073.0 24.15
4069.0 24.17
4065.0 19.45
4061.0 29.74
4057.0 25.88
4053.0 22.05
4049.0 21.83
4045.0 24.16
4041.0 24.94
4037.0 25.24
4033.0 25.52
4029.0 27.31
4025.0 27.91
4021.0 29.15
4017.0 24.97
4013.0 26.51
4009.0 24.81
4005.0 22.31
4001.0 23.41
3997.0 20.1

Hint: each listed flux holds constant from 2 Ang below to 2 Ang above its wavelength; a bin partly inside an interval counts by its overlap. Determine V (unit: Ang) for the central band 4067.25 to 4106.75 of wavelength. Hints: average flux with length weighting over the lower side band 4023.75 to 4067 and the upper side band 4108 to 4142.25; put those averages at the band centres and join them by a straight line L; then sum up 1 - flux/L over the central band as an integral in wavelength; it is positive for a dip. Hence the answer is 2.1 Ang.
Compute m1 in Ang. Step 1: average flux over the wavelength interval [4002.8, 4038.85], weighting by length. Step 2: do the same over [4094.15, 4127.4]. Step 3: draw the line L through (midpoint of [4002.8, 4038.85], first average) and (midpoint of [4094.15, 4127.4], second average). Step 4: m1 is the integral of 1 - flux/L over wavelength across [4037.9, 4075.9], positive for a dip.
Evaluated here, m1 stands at 3.2 Ang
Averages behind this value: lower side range 26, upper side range 26.6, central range 24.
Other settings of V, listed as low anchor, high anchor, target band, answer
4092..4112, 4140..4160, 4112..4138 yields -3.31 Ang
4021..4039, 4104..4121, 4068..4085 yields 1.66 Ang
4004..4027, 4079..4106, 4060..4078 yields 1.47 Ang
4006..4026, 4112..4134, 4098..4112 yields 2.33 Ang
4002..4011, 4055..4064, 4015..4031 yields -1.79 Ang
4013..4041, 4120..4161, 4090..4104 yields 0.45 Ang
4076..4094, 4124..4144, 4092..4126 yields 0.55 Ang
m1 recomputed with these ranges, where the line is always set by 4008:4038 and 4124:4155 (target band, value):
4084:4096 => -0.86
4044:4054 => 1.48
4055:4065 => 0.14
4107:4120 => -0.90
